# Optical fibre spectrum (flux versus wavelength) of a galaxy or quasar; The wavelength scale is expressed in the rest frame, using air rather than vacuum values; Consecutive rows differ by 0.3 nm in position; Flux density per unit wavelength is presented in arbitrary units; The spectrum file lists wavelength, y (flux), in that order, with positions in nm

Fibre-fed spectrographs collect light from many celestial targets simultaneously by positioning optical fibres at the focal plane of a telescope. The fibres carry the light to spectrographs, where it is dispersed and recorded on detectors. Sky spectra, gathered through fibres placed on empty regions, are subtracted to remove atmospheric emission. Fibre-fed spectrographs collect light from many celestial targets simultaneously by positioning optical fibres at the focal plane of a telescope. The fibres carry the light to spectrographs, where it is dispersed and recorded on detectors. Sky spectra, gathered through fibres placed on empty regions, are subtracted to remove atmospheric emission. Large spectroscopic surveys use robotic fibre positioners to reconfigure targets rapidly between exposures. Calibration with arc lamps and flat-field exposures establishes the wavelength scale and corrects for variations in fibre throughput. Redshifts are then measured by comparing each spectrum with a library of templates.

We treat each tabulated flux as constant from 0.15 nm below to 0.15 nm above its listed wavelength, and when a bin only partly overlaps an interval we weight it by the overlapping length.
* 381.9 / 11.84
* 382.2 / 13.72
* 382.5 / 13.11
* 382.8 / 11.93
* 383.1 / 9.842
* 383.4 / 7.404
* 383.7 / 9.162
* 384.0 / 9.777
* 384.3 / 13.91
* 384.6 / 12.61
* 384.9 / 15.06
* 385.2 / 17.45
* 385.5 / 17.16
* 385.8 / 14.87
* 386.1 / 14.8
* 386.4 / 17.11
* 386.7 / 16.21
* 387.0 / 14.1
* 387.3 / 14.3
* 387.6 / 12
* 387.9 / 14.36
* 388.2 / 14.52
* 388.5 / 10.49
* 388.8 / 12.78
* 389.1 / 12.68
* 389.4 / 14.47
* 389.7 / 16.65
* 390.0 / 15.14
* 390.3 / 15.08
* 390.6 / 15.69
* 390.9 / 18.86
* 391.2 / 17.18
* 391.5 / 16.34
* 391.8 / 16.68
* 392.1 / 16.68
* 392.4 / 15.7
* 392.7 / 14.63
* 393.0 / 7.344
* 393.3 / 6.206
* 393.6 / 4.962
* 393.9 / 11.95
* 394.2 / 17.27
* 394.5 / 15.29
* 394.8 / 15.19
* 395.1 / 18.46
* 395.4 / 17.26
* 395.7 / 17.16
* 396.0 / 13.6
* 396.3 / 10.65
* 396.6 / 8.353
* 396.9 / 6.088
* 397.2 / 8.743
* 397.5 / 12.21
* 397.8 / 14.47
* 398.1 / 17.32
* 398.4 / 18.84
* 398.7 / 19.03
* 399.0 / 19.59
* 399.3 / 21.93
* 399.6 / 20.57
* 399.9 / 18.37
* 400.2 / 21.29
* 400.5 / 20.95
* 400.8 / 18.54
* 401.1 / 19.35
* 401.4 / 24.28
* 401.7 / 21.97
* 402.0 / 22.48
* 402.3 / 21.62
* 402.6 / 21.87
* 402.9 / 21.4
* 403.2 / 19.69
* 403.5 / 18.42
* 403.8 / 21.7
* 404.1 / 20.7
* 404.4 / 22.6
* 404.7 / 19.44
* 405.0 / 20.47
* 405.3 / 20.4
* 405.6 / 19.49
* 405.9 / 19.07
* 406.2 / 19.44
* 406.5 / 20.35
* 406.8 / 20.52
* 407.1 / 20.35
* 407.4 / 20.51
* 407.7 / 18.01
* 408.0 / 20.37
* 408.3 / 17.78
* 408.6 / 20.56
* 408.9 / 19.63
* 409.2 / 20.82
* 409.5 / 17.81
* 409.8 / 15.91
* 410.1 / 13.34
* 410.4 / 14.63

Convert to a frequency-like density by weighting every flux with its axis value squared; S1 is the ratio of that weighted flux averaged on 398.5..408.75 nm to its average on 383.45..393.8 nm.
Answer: 1.6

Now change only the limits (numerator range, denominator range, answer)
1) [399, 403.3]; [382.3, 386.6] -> 1.73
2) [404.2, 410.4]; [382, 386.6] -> 1.63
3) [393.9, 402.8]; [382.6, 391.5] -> 1.31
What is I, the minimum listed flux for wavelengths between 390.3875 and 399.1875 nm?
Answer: 4.962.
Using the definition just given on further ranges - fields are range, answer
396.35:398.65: 6.088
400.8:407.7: 18.01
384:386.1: 9.777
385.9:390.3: 10.49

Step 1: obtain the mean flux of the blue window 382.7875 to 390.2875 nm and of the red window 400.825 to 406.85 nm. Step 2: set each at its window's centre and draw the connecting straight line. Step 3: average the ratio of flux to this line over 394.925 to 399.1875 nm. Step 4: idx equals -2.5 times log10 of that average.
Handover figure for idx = 0.23 mag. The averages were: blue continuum 13.6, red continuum 20.7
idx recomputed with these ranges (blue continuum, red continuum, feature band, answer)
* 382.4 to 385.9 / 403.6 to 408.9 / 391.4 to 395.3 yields 0.16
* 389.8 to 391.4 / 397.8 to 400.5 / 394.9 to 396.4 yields 0.17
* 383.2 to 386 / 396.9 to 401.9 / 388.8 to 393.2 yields 0.02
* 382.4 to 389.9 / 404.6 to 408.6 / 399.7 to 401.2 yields -0.11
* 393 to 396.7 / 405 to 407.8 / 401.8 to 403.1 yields -0.24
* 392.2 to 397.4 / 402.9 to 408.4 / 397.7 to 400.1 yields -0.23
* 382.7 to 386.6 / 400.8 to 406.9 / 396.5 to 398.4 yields 0.47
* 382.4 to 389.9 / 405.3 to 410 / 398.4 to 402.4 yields -0.19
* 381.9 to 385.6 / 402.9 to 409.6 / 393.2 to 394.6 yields 0.39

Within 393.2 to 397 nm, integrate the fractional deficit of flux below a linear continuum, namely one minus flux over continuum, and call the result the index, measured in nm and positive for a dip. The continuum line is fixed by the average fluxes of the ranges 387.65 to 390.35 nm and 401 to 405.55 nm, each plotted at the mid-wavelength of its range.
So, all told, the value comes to 0.96 nm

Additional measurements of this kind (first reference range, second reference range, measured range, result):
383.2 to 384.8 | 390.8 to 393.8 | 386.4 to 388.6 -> -0.42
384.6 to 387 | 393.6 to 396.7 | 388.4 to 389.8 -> 0.16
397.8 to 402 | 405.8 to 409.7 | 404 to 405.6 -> -0.07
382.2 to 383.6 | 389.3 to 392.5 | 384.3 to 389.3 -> -0.39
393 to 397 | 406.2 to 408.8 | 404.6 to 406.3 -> -0.11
